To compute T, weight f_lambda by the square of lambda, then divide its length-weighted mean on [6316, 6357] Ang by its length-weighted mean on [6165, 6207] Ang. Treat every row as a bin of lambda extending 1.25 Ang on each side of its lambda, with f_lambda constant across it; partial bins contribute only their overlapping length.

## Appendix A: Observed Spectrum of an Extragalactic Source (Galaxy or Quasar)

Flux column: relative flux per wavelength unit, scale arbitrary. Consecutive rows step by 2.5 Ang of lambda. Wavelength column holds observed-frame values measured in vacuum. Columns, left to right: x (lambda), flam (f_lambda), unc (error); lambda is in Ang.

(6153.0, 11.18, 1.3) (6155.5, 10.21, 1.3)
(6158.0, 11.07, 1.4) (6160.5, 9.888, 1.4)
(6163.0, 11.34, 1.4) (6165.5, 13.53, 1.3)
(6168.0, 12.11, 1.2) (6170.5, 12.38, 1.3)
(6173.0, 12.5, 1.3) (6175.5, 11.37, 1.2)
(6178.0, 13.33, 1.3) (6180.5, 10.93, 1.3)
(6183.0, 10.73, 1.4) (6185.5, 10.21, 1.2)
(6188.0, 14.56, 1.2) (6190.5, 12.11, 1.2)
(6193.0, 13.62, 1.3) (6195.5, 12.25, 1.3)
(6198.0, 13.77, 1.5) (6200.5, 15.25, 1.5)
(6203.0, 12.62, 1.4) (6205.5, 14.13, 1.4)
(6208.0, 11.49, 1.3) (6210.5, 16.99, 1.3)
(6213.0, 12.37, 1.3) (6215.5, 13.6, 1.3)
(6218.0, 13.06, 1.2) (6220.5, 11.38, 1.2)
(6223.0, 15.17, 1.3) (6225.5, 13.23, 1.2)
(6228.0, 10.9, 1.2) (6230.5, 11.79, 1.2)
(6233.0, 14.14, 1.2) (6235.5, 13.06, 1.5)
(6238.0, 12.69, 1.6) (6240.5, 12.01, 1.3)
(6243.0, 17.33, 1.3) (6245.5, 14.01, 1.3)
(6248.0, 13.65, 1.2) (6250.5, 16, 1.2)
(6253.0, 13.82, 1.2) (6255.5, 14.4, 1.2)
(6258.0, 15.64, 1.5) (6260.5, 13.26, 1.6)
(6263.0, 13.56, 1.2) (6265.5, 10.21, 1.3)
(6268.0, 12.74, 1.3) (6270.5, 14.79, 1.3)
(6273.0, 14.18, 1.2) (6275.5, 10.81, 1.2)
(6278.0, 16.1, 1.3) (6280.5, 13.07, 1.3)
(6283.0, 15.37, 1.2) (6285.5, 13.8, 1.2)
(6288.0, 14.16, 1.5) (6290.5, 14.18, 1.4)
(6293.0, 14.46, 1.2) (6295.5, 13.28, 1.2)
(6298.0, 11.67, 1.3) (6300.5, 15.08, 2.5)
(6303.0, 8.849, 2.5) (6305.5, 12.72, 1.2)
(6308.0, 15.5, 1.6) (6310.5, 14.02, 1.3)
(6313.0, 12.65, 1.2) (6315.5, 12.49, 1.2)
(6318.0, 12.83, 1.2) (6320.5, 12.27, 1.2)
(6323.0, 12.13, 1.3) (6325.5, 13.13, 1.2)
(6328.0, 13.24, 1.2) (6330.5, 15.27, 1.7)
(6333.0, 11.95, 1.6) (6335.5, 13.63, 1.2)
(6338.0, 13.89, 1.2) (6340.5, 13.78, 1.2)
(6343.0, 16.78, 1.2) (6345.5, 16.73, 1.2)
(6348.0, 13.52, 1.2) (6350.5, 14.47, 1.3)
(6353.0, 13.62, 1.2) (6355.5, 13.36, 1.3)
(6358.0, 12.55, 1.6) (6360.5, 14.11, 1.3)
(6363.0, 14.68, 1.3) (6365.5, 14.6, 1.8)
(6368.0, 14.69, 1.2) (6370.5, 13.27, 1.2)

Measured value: 1.1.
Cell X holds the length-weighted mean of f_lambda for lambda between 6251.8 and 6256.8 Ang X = 14.1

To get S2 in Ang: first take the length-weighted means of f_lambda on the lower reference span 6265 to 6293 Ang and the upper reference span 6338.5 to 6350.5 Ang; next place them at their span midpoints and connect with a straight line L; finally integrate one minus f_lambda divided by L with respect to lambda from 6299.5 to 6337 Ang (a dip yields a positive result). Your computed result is 3.8 Ang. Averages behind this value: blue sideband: 13.7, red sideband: 15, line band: 13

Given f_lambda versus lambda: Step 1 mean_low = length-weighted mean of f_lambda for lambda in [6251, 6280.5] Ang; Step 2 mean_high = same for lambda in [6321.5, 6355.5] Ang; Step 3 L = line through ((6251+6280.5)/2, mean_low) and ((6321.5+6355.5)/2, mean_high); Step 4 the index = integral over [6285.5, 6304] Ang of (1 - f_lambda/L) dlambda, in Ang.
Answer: 0.8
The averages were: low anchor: 13.6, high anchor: 14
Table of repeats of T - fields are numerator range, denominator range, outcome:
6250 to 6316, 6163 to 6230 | 1.09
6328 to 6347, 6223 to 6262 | 1.08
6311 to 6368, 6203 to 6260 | 1.04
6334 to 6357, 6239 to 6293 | 1.06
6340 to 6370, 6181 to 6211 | 1.17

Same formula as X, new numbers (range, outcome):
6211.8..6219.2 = 13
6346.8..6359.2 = 13.5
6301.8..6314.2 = 12.8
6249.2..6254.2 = 14.9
